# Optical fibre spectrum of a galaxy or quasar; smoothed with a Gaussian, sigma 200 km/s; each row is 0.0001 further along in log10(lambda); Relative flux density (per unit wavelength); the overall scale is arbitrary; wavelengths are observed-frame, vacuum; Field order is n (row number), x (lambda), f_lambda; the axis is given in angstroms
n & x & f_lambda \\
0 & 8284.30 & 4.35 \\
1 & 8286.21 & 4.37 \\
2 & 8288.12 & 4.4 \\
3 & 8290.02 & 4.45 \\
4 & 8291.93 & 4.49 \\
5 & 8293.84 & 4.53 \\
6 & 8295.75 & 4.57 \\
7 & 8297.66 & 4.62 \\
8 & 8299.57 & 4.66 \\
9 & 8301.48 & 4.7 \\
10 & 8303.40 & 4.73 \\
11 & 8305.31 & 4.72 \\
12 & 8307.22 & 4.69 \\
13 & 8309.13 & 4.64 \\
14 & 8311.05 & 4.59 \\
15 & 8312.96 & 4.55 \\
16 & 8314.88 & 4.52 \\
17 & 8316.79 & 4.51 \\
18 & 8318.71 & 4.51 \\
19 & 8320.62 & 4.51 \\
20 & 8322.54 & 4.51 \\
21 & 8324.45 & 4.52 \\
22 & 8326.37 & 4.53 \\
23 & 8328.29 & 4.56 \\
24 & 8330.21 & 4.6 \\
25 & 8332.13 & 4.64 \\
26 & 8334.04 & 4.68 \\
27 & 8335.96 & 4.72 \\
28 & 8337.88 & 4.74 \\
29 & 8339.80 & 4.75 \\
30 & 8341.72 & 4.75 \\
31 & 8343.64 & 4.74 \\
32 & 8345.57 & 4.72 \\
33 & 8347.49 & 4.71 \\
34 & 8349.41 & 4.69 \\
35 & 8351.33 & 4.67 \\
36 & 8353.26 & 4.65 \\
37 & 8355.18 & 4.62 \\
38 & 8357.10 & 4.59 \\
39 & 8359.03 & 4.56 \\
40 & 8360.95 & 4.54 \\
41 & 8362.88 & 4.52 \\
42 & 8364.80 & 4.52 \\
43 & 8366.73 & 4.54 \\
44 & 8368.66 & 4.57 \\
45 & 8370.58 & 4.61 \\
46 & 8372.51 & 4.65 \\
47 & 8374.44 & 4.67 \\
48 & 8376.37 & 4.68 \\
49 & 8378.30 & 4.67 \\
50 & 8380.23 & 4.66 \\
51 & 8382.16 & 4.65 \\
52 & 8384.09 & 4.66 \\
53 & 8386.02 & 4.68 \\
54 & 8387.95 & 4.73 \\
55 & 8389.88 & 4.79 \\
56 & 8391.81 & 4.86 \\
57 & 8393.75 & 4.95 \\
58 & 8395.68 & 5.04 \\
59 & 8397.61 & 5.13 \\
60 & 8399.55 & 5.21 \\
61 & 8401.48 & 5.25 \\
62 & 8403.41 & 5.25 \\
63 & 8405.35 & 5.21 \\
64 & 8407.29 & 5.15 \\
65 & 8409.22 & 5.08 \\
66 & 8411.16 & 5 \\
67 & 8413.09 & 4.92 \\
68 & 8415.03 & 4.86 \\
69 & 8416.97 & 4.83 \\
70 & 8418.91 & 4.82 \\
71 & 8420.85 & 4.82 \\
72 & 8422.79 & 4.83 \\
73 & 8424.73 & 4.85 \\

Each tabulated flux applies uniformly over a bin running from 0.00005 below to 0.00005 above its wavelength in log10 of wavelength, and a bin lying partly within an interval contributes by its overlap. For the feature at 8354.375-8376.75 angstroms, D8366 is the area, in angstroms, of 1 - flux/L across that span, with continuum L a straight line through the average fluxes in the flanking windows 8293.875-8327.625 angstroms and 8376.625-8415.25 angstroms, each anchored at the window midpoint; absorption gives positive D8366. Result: 1.05 angstroms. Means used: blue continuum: 4.59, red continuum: 4.93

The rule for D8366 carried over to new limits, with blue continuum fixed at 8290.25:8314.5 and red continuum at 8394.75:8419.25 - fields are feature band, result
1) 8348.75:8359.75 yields 0.5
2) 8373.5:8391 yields 0.9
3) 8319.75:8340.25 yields 0.5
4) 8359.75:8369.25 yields 0.7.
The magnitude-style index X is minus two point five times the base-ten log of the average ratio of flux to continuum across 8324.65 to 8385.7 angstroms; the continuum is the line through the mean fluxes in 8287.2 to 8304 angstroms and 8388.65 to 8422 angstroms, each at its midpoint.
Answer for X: 0.038 mag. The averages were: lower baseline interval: 4.57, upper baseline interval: 5.01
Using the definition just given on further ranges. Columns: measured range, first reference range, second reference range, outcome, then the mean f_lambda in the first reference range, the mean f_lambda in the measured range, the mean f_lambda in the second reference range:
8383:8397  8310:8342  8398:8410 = 0.057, 4.6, 4.82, 5.19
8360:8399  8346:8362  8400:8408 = 0.050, 4.63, 4.71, 5.22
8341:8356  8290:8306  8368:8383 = -0.013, 4.61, 4.69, 4.65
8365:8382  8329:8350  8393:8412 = 0.070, 4.7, 4.63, 5.13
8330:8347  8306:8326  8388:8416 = -0.006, 4.56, 4.71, 5.04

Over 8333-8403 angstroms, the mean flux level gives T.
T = 4.73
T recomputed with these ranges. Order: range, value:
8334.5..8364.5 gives 4.66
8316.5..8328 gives 4.52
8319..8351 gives 4.65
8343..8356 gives 4.68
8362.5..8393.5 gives 4.66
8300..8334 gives 4.59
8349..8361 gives 4.62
